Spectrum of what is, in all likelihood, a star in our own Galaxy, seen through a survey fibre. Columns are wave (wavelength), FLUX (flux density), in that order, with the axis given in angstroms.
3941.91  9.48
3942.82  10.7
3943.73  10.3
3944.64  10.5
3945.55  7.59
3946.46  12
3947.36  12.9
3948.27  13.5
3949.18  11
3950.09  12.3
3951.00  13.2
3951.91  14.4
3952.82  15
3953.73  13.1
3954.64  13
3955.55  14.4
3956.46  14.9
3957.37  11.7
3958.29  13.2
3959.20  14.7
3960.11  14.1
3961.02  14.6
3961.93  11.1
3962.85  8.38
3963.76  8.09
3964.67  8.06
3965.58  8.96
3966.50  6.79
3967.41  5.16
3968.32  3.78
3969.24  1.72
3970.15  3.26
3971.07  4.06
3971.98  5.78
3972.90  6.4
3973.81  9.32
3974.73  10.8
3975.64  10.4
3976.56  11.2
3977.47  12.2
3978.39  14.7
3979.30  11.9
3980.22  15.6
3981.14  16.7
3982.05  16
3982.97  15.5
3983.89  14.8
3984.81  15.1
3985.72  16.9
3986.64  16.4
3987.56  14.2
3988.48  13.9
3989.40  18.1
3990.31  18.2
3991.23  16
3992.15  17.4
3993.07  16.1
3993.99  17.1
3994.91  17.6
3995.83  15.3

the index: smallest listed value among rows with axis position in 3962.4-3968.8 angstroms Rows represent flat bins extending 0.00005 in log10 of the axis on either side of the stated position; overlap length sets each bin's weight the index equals 3.78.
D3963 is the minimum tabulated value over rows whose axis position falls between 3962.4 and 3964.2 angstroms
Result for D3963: 8.09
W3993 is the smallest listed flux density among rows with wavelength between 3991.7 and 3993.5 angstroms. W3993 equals 16.1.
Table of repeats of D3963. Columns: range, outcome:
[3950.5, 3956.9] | 13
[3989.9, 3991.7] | 16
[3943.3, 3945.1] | 10.3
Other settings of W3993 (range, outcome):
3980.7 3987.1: 14.8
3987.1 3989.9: 13.9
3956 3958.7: 11.7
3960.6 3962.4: 11.1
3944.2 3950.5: 7.59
